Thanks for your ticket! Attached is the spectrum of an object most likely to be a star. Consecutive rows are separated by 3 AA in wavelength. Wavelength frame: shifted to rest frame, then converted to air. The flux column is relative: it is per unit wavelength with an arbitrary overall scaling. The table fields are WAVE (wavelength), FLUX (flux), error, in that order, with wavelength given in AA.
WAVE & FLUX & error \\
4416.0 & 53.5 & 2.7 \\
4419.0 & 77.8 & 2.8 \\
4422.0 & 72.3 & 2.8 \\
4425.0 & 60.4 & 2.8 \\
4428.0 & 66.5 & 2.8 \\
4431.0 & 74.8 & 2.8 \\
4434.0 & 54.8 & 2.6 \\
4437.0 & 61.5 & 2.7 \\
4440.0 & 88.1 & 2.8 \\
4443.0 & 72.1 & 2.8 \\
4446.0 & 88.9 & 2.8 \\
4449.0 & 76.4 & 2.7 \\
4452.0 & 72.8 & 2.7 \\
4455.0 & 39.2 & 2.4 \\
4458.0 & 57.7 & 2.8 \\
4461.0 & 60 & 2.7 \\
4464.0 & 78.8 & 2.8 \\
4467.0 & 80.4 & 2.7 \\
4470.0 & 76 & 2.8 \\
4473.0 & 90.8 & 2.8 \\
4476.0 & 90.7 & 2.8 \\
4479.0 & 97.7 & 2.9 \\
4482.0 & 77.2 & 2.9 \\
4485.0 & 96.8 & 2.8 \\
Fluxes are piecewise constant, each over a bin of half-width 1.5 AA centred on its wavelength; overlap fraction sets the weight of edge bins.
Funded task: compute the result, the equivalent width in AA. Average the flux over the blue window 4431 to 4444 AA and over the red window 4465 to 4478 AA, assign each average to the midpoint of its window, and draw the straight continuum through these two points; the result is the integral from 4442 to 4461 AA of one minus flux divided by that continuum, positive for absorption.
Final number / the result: 2.09 AA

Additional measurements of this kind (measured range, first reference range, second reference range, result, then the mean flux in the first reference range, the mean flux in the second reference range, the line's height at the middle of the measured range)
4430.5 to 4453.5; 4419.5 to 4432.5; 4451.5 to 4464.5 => -3.4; 69.2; 59.5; 64.4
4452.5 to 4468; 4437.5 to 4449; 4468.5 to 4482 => 3.9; 80.3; 87.5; 84.1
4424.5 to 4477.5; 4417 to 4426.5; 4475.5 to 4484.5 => 4.9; 69.3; 89.2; 79.3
